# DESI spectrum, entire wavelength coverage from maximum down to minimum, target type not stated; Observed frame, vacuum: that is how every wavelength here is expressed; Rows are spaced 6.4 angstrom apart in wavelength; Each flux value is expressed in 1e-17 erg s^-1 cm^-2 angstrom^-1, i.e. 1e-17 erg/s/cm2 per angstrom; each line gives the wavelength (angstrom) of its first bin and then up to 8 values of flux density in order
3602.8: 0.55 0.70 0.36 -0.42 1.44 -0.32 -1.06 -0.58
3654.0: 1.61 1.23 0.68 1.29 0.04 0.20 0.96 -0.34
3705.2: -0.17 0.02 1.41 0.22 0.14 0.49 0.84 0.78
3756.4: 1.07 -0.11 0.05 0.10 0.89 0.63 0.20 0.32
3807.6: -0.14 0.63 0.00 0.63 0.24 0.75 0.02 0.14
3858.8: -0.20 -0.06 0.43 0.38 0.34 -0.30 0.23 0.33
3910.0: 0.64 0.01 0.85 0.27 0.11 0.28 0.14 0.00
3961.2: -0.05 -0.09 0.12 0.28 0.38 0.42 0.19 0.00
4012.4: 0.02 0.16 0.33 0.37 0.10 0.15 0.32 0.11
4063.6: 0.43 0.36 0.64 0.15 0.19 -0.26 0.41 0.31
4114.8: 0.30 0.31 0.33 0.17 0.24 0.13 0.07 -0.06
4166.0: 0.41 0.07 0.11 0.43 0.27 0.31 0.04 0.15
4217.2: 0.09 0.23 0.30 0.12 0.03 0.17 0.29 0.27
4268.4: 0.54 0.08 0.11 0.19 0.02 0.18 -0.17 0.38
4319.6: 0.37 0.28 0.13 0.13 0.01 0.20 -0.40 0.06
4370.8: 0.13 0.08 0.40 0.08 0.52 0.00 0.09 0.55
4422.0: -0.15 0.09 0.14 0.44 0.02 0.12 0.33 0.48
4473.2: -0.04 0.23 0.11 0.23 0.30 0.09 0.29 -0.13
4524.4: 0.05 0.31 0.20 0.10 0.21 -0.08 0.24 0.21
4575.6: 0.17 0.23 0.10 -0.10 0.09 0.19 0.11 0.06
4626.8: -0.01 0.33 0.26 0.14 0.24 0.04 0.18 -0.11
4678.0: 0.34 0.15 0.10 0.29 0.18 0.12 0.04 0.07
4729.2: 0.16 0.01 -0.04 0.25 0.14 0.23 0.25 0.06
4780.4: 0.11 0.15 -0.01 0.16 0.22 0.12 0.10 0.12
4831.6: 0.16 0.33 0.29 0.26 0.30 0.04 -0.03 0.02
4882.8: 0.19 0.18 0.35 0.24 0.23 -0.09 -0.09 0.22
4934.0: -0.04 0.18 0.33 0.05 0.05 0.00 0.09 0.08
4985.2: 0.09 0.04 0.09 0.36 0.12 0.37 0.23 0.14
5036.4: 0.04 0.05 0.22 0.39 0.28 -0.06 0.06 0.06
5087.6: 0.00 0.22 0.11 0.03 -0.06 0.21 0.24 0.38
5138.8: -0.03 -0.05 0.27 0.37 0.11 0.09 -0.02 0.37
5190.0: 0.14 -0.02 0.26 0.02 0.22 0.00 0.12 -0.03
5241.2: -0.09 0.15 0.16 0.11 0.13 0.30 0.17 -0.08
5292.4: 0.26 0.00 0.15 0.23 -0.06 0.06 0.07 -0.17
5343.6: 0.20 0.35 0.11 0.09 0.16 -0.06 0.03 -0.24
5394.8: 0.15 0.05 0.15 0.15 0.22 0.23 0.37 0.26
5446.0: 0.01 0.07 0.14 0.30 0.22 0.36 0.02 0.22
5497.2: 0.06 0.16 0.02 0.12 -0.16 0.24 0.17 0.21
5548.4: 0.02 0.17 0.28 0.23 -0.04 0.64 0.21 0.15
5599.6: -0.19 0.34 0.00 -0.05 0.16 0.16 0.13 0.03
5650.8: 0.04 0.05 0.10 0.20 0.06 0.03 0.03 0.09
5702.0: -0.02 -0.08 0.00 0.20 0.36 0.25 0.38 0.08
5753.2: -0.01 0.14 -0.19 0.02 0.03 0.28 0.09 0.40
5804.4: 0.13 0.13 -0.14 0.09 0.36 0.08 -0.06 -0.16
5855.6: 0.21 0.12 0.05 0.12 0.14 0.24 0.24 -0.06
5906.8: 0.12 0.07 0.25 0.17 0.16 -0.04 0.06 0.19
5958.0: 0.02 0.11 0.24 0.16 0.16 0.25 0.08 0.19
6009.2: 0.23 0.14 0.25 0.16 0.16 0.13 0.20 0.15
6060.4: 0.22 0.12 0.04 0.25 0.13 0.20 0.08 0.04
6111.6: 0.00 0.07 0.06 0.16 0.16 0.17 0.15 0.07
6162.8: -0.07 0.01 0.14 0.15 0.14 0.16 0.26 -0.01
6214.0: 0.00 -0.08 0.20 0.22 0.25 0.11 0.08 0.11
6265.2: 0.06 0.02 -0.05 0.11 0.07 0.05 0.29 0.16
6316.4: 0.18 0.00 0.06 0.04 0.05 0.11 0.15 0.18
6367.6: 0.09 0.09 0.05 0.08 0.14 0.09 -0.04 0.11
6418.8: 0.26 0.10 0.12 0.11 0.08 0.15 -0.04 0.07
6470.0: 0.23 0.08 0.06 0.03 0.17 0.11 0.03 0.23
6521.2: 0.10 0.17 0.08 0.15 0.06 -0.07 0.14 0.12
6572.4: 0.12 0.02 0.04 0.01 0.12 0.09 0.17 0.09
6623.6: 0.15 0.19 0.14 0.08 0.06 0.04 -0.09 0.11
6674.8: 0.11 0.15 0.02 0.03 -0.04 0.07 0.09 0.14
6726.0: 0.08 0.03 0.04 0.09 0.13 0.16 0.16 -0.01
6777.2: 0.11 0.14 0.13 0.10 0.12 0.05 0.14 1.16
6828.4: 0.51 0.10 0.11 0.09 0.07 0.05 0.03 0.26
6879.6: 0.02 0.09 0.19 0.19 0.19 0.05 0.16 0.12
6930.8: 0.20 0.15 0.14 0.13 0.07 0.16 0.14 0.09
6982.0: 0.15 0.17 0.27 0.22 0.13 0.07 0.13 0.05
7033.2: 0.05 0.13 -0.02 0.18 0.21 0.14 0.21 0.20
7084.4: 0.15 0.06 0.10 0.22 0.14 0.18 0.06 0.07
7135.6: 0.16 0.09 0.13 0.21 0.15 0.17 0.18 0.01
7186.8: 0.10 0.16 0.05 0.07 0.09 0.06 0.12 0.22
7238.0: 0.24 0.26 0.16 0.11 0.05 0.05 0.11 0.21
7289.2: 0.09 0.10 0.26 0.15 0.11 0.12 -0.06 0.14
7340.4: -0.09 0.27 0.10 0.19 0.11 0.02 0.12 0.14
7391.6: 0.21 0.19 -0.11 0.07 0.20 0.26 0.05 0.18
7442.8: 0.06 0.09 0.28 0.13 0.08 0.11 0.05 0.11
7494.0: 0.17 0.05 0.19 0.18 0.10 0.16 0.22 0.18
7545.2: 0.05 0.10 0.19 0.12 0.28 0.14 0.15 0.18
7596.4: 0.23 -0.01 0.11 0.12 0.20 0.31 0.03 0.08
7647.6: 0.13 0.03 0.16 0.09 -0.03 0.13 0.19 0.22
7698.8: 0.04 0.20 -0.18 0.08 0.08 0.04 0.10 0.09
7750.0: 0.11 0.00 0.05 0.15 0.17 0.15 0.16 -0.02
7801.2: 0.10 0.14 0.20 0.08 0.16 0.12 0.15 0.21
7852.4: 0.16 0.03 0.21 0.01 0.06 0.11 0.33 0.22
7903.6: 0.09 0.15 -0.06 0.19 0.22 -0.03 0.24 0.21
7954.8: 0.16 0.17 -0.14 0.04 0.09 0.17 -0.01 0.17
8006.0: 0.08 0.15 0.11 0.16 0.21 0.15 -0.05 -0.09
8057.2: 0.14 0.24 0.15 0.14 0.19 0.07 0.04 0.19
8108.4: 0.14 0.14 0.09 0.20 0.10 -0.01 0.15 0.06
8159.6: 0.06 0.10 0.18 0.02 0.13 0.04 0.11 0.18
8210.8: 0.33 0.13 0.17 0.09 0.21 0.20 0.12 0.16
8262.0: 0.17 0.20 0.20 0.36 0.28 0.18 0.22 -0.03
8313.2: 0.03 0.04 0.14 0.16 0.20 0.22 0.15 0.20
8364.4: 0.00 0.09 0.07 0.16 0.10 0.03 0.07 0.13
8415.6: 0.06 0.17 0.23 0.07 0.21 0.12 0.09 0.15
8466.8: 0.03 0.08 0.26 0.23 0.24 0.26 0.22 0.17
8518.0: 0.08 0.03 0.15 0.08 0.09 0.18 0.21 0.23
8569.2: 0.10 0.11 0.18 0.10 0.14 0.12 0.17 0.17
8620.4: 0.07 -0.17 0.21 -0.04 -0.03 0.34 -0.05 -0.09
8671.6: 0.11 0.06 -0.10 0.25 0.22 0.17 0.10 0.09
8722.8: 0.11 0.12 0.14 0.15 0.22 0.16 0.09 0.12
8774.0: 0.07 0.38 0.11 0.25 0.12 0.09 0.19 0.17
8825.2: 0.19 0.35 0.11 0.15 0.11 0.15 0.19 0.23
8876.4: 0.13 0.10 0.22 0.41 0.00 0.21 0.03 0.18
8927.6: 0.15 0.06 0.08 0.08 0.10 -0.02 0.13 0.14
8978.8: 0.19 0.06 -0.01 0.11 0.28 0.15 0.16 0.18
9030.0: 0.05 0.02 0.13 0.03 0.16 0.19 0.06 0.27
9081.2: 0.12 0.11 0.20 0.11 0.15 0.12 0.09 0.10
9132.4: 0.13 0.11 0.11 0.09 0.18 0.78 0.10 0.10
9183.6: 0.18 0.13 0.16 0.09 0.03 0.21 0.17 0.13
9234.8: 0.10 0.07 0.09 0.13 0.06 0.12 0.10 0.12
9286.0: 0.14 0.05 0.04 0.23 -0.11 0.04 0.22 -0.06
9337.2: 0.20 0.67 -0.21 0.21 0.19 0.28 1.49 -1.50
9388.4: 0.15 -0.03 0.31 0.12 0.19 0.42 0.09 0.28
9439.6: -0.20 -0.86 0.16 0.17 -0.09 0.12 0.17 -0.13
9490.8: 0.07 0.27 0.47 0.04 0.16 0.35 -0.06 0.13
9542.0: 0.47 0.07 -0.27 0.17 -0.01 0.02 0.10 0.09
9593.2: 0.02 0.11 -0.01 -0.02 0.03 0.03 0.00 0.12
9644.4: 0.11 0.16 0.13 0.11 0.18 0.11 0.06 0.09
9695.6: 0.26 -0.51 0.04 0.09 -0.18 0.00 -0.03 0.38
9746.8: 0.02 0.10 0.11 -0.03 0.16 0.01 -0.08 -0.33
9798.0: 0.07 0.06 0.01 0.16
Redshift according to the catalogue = 0.83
